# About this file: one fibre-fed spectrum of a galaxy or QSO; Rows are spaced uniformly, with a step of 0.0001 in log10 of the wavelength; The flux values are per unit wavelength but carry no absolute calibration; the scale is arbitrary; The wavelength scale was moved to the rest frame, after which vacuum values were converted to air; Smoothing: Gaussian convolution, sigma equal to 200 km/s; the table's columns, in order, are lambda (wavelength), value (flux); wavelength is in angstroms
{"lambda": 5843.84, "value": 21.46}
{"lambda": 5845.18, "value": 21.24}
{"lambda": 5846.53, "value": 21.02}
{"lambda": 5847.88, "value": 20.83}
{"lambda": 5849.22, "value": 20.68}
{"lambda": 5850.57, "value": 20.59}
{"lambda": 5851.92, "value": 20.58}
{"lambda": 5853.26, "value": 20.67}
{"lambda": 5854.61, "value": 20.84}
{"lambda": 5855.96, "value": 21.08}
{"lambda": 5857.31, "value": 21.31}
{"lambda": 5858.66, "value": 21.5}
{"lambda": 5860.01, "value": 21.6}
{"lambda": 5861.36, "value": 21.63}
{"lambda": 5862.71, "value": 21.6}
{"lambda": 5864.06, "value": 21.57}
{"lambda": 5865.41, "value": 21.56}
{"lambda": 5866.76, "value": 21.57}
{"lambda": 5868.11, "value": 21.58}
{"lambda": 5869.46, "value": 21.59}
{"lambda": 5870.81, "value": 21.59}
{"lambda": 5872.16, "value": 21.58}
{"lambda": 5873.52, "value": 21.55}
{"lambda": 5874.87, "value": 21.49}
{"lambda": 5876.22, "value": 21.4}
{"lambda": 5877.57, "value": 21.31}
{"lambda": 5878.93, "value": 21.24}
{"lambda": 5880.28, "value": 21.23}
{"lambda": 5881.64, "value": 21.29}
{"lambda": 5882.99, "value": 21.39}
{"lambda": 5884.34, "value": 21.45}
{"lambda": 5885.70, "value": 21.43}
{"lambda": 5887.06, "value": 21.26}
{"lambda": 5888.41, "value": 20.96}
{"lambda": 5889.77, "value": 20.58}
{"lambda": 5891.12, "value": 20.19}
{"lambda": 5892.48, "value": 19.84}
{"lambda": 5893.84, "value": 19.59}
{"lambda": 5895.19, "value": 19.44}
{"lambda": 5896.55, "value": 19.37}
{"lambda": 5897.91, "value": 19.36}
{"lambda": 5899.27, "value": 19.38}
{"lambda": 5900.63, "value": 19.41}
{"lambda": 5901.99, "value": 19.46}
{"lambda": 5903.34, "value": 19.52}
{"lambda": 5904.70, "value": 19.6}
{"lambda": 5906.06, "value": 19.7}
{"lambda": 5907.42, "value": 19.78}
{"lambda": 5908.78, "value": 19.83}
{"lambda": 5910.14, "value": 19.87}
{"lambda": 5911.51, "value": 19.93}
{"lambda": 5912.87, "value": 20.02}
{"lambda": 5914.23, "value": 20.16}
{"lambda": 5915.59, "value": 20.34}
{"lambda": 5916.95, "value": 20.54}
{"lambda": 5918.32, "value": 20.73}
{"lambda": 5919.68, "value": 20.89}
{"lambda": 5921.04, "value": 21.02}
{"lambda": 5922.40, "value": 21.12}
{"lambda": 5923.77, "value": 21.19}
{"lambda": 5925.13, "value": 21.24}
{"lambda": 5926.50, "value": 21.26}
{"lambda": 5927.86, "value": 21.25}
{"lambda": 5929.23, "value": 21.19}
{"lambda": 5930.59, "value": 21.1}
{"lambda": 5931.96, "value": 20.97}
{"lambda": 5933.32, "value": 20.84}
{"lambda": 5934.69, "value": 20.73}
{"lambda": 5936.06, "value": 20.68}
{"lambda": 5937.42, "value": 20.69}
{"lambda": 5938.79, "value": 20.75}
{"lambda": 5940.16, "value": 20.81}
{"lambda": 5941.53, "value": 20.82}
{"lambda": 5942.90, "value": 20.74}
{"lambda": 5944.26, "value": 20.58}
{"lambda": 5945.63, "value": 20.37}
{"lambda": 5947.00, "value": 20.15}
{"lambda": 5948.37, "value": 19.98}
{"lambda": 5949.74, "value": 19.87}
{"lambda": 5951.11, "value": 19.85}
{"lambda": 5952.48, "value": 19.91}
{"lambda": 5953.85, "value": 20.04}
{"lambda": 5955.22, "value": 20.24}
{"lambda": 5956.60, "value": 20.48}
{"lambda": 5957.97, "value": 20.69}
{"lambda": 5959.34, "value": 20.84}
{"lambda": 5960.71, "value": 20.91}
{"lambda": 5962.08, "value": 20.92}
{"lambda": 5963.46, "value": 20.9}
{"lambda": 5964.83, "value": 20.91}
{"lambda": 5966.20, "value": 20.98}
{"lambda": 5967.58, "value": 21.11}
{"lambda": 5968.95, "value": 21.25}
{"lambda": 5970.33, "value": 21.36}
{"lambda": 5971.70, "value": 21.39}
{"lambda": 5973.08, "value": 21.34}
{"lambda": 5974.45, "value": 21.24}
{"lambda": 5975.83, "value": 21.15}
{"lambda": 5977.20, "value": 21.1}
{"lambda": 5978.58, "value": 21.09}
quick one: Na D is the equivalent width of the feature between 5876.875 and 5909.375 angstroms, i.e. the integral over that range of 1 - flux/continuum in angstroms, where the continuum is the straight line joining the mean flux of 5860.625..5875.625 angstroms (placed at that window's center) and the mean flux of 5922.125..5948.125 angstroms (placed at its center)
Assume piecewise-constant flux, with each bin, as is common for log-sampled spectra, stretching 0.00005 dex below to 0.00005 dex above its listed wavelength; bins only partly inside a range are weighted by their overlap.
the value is 1.6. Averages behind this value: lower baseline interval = 21.6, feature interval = 20.3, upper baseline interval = 20.8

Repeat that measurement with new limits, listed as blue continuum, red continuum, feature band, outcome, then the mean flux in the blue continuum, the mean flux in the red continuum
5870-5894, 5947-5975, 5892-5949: 1.5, 21.1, 20.7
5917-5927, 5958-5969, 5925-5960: 0.6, 21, 21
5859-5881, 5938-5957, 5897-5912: 1.0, 21.5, 20.3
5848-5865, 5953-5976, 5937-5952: 0.4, 21.1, 20.9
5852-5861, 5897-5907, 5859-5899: -1.4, 21.1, 19.5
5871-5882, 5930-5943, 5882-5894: 0.3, 21.4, 20.8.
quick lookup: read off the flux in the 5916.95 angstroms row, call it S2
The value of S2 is 20.54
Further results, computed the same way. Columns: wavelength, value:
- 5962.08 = 20.92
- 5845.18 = 21.24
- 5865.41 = 21.56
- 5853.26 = 20.67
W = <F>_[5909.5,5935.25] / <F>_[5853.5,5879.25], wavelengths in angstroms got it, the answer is 0.97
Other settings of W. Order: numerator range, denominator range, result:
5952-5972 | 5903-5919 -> 1.04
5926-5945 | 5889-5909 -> 1.06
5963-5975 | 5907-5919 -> 1.05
